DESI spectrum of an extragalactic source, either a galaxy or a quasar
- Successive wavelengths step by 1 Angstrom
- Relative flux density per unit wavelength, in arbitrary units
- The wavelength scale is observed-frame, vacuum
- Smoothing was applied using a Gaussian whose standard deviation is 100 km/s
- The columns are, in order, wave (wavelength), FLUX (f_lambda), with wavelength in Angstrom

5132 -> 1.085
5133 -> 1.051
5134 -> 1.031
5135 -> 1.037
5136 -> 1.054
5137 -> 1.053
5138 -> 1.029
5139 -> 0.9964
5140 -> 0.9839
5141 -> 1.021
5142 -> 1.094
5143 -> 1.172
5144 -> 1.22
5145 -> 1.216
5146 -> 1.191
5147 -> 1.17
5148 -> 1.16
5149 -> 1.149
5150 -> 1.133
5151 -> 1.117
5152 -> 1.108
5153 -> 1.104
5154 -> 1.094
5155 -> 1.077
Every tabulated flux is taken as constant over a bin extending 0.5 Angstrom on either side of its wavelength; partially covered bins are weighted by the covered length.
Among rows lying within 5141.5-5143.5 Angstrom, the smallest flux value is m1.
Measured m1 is 1.094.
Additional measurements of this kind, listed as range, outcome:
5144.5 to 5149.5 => 1.149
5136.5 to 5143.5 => 0.9839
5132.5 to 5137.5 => 1.031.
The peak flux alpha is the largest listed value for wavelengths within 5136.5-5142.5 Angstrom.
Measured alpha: 1.094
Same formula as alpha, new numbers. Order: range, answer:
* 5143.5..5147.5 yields 1.22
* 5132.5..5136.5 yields 1.054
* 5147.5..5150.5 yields 1.16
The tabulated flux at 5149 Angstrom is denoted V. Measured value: 1.149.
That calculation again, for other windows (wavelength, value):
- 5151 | 1.117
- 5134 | 1.031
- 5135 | 1.037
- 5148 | 1.16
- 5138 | 1.029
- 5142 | 1.094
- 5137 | 1.053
